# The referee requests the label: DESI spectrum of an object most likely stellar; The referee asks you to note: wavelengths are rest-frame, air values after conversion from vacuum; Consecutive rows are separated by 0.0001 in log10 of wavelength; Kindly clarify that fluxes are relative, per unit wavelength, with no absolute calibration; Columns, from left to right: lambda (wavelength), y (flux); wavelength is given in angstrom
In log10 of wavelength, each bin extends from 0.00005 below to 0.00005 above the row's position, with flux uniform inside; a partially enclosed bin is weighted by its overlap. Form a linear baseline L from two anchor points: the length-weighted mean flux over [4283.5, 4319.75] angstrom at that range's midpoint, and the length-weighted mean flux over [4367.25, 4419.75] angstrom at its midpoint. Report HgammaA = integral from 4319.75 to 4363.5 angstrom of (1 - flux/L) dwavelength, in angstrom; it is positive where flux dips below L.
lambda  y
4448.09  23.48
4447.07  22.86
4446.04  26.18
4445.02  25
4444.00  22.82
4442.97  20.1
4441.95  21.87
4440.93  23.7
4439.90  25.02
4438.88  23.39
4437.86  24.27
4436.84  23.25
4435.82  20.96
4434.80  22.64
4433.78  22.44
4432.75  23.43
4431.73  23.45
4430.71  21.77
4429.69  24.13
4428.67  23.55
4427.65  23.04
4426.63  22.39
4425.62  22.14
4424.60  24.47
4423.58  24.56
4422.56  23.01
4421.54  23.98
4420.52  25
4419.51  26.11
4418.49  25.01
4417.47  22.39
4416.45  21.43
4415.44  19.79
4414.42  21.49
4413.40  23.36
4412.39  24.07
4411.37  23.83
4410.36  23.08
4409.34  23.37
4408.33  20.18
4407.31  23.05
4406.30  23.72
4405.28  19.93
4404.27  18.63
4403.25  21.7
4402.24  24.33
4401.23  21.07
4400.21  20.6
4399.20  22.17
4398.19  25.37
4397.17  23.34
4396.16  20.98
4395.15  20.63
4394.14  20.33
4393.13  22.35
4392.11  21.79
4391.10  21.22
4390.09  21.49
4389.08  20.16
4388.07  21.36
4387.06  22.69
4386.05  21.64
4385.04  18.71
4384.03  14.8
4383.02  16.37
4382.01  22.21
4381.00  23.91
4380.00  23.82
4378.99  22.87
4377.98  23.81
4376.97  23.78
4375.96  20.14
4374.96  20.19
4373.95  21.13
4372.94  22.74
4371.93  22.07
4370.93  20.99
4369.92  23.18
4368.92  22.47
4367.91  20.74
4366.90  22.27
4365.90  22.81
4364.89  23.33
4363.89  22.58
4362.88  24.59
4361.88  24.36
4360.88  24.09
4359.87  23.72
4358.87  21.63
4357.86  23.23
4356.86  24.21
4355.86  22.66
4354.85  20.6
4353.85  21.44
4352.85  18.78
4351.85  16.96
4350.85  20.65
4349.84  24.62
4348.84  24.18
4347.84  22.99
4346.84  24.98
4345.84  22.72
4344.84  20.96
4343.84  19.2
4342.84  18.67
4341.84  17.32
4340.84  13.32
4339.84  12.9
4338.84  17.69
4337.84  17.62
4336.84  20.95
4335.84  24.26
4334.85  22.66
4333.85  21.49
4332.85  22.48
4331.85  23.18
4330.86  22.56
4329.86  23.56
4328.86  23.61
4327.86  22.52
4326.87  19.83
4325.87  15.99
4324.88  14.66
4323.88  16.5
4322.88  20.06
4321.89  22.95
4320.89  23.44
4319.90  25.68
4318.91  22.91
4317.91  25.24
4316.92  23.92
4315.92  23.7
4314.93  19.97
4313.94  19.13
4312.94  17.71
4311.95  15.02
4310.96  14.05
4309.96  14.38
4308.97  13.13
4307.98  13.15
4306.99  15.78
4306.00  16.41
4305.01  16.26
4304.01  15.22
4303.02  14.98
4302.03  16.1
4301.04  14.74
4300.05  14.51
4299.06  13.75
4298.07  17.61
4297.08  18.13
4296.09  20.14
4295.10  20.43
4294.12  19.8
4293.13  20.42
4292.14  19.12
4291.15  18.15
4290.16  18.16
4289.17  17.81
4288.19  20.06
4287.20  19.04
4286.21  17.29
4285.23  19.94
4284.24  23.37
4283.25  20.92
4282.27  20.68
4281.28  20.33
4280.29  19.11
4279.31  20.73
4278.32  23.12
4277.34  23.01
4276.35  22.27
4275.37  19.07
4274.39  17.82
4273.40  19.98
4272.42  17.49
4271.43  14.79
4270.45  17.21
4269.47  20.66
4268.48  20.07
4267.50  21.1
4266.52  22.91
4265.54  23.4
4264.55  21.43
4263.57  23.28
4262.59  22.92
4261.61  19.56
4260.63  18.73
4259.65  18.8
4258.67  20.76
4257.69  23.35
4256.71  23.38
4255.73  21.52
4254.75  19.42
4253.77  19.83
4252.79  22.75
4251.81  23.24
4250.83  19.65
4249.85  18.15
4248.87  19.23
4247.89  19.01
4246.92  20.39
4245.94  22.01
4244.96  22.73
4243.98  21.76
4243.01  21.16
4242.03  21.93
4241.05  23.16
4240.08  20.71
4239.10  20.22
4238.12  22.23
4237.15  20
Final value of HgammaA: -3.0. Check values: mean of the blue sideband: 18.1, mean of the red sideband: 21.8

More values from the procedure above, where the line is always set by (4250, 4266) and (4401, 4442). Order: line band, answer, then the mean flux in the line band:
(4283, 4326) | 6.6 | 18.4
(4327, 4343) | 1.3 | 20.3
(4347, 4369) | -0.1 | 22.4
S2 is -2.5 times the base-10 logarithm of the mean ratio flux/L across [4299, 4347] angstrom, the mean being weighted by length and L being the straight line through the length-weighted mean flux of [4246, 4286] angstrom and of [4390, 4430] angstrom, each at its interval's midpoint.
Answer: 0.13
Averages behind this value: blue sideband 20.6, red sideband 22.6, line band 19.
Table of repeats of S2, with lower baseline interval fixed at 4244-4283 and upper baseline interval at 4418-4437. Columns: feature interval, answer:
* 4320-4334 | 0.035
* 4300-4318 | 0.257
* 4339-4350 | 0.107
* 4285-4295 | 0.111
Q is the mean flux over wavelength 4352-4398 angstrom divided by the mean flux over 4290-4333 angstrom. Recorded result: 1.16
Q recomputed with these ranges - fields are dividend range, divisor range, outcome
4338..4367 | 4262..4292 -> 1.05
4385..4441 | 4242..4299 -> 1.11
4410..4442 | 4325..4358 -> 1.12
